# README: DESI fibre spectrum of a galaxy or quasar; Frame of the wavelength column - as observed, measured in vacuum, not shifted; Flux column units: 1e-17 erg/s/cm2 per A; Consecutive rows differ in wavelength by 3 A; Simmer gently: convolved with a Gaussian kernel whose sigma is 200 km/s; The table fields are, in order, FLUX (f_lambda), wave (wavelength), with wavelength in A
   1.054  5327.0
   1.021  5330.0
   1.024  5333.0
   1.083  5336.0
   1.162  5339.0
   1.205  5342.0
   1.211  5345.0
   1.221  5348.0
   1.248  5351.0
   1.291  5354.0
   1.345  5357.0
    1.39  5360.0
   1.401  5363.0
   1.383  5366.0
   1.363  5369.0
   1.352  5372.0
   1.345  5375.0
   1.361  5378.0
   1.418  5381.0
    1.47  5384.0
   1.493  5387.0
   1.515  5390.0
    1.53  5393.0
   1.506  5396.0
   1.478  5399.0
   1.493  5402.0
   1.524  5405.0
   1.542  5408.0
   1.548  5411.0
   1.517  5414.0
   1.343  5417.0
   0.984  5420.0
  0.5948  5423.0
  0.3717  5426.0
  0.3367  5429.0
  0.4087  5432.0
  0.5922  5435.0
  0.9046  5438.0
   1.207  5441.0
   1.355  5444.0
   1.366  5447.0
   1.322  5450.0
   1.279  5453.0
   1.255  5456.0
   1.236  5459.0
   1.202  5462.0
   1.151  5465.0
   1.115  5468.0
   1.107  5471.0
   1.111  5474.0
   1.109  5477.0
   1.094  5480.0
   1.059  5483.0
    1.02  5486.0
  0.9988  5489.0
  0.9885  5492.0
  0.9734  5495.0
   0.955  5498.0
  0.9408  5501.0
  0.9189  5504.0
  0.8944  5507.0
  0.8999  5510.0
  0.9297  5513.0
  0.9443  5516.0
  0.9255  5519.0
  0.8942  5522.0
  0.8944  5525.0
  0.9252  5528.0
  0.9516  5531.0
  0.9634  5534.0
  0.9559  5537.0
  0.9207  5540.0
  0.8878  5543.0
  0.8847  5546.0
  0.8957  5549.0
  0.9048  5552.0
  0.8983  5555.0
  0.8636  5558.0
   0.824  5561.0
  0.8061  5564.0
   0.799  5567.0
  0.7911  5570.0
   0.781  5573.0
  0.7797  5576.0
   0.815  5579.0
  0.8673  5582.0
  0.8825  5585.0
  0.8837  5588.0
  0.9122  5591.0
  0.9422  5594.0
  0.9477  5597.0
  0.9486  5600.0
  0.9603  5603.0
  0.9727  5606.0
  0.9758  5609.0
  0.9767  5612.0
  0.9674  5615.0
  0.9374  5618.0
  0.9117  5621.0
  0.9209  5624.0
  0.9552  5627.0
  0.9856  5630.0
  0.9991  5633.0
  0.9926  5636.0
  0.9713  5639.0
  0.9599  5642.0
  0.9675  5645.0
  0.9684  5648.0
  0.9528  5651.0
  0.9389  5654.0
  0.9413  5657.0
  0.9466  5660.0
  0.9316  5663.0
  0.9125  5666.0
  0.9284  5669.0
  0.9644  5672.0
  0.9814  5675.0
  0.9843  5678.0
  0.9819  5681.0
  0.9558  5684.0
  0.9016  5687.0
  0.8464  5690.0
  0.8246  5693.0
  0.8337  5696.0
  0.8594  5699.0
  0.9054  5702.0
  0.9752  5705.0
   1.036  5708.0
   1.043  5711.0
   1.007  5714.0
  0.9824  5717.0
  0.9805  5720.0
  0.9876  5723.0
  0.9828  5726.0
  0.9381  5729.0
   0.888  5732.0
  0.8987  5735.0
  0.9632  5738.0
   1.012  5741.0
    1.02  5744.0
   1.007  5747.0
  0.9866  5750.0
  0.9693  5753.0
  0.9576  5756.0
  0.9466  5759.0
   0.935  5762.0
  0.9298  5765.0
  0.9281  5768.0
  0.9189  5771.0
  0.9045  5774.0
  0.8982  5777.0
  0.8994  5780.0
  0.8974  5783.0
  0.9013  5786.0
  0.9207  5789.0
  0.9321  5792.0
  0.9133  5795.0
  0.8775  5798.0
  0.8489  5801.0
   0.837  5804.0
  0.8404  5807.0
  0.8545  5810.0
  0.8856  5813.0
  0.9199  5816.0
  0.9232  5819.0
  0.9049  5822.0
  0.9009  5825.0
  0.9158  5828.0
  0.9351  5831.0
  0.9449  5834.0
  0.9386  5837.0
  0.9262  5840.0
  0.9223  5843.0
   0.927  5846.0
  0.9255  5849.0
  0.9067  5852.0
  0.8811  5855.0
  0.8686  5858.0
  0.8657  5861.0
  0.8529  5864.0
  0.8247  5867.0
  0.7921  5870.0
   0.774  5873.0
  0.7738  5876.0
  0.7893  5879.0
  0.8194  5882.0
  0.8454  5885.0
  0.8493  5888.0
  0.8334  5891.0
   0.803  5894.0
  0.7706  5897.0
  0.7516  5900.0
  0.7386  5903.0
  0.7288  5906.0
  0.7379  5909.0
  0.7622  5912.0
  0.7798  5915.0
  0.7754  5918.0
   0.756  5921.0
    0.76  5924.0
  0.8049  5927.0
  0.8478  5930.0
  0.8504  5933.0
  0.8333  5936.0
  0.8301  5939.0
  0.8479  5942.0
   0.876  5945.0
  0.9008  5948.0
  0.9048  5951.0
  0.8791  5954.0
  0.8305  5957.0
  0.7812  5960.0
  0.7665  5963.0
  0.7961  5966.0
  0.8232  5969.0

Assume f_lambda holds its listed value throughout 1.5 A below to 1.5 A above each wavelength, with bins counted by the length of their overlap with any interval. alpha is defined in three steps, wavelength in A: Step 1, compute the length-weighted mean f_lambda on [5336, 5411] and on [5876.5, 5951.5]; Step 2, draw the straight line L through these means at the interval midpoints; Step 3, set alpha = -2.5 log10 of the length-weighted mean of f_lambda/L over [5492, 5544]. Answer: 0.302 mag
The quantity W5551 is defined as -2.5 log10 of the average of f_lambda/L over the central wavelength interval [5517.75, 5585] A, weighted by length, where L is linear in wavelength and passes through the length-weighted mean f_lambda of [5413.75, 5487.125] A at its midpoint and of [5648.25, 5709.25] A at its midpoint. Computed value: 0.13 mag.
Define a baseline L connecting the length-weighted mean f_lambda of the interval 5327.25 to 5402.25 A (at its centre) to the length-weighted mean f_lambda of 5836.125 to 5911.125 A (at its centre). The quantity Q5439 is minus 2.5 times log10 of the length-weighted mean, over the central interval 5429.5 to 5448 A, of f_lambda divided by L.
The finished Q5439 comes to 0.33 mag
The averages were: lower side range 1.33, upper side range 0.832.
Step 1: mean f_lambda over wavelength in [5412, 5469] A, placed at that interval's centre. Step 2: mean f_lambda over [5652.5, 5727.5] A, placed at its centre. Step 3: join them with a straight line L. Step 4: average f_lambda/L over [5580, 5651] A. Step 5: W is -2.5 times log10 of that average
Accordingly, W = 0.03 mag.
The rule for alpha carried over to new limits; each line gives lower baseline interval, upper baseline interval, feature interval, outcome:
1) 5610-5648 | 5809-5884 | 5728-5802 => -0.03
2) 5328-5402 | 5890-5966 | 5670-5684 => 0.07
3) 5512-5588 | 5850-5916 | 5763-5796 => -0.10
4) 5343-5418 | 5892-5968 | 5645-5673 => 0.17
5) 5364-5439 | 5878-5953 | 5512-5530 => 0.22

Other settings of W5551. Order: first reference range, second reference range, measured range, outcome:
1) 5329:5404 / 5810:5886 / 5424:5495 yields 0.215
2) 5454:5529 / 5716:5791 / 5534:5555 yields 0.110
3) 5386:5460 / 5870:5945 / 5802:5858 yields -0.056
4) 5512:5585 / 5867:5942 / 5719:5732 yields -0.152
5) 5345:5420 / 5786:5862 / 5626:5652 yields 0.146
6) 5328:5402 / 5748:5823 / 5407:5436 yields 0.356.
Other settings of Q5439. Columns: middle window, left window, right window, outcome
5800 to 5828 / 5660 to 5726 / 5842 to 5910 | -0.02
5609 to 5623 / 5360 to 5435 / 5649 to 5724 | 0.08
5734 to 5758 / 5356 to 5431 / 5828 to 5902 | -0.01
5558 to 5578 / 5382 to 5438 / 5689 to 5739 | 0.29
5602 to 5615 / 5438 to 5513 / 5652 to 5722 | 0.03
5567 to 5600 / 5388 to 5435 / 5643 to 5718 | 0.19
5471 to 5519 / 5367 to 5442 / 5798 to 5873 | 0.15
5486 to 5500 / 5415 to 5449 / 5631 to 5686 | -0.10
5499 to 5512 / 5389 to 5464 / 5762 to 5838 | 0.22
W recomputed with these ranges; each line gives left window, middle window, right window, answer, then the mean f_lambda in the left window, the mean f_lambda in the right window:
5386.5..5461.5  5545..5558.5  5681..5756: 0.21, 1.18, 0.951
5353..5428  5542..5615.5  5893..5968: 0.28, 1.34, 0.805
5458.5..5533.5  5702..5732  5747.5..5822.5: -0.06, 1.01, 0.911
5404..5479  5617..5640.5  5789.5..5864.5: 0.05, 1.1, 0.899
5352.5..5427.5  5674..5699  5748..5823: 0.12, 1.34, 0.91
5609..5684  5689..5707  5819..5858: 0.08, 0.958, 0.917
